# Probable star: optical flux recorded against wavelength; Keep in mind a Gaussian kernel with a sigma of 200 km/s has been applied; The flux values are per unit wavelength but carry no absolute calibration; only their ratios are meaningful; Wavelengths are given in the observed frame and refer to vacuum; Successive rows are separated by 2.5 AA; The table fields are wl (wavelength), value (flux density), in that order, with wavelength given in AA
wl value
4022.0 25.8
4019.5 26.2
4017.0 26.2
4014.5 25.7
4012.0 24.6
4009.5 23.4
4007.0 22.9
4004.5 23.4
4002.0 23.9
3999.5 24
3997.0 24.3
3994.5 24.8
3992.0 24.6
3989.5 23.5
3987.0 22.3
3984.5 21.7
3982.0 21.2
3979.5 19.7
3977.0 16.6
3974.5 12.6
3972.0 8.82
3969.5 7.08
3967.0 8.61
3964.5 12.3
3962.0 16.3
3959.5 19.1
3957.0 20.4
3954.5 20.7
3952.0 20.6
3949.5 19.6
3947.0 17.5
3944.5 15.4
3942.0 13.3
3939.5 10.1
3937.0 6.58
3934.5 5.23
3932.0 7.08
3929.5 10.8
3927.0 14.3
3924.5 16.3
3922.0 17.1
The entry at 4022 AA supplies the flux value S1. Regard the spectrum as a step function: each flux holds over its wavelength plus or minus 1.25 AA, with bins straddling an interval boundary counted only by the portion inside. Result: 25.8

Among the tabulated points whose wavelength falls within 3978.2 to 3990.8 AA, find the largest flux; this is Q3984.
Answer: 23.5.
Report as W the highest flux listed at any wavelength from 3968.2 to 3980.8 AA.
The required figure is 19.7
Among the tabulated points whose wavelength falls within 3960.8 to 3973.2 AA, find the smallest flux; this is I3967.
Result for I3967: 7.08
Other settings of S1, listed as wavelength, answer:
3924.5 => 16.3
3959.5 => 19.1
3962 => 16.3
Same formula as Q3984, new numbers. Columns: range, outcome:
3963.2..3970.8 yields 12.3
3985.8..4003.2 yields 24.8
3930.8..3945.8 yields 15.4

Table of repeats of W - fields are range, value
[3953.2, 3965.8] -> 20.7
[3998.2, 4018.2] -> 26.2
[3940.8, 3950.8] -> 19.6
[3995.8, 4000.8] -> 24.3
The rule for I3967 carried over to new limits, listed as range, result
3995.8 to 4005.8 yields 23.4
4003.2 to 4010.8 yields 22.9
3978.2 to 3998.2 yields 19.7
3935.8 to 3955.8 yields 6.58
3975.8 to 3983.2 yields 16.6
